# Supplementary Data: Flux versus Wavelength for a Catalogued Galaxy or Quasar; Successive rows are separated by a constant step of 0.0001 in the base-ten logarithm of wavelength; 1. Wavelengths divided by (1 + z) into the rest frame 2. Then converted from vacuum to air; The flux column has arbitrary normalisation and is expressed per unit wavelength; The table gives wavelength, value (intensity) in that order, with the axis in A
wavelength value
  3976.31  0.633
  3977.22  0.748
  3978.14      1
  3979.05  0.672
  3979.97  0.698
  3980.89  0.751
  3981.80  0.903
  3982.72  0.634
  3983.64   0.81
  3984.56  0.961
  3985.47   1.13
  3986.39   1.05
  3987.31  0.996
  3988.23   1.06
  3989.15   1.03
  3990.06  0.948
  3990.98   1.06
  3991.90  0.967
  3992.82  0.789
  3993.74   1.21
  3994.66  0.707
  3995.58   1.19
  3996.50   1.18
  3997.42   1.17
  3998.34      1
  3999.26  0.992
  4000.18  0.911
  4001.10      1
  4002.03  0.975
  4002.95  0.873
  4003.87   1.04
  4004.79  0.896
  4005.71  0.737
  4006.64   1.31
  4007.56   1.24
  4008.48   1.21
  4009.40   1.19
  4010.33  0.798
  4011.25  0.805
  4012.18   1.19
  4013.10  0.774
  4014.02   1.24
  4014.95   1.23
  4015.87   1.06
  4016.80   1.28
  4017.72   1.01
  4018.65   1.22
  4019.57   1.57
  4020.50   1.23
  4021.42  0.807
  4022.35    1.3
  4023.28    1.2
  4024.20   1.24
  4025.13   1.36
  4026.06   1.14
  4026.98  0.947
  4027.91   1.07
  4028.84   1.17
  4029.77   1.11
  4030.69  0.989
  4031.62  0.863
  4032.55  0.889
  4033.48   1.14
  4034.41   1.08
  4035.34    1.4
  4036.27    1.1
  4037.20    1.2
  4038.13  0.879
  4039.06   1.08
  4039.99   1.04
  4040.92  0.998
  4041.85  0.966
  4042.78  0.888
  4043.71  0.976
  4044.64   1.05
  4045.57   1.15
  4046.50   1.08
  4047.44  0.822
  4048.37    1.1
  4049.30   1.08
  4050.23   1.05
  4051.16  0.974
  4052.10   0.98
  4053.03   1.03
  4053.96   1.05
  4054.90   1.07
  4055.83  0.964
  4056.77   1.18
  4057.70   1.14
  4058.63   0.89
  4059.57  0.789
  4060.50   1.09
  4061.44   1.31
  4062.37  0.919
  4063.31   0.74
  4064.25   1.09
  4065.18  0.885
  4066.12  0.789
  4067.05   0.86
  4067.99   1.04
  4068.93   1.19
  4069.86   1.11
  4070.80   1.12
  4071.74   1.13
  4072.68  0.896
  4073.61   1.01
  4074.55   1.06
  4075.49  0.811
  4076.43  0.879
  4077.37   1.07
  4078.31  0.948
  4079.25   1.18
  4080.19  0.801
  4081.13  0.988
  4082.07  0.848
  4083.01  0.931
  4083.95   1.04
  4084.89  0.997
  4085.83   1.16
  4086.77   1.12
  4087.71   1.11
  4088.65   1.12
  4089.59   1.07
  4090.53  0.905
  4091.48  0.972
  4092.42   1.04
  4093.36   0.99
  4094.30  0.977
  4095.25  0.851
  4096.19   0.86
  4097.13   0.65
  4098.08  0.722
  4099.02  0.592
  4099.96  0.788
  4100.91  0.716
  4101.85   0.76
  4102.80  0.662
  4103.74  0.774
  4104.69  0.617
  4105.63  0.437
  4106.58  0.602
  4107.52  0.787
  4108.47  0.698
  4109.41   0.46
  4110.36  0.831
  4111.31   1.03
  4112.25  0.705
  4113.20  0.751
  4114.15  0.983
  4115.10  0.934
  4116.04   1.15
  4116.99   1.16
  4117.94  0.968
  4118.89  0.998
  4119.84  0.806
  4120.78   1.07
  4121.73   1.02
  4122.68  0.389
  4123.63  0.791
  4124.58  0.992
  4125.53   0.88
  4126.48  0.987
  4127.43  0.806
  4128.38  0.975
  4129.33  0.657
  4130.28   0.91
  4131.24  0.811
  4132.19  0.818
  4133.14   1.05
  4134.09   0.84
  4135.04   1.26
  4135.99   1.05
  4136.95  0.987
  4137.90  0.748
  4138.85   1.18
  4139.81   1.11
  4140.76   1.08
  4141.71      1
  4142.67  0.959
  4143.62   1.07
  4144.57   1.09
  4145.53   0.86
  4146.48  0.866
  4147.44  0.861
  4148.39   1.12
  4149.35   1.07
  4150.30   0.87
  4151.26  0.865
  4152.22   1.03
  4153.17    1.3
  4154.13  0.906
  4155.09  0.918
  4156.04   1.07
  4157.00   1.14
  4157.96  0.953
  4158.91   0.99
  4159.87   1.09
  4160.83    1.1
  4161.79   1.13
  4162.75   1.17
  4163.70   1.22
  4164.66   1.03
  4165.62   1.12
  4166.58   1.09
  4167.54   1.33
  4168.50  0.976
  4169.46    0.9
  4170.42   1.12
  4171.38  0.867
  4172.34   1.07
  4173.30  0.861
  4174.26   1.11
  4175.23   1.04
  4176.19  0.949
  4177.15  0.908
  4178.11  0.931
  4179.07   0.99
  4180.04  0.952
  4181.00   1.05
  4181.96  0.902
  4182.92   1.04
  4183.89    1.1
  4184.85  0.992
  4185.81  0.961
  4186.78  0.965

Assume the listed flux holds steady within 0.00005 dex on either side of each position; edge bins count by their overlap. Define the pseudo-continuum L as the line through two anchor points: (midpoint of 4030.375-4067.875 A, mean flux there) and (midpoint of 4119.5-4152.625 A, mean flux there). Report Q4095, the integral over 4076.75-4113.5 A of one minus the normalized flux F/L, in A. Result 4.3 A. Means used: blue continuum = 1.01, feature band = 0.861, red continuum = 0.94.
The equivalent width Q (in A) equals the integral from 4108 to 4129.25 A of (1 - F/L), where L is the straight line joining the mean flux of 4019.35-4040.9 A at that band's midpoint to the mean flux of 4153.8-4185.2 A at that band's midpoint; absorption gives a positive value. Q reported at 3.7 A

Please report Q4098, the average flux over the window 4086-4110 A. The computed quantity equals 0.816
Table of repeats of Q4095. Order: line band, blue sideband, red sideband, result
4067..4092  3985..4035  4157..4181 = 0.9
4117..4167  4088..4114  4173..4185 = -4.8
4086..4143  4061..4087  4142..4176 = 7.3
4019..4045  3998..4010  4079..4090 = -1.8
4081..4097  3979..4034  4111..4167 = 0.1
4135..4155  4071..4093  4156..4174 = 0.8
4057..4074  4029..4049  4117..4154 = 0.2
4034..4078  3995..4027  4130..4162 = 1.8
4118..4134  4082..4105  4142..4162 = 1.4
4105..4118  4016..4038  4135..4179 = 3.1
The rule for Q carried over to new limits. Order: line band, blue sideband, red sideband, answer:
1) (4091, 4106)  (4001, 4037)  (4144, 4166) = 4.0 A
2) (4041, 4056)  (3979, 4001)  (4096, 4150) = -1.5 A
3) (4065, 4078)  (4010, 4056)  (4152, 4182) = 0.9 A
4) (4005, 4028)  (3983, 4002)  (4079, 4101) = -3.2 A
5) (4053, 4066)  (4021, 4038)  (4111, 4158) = 0.7 A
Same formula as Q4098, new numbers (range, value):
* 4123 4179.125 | 0.996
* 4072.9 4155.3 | 0.914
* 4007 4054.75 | 1.08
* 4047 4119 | 0.932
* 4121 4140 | 0.912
